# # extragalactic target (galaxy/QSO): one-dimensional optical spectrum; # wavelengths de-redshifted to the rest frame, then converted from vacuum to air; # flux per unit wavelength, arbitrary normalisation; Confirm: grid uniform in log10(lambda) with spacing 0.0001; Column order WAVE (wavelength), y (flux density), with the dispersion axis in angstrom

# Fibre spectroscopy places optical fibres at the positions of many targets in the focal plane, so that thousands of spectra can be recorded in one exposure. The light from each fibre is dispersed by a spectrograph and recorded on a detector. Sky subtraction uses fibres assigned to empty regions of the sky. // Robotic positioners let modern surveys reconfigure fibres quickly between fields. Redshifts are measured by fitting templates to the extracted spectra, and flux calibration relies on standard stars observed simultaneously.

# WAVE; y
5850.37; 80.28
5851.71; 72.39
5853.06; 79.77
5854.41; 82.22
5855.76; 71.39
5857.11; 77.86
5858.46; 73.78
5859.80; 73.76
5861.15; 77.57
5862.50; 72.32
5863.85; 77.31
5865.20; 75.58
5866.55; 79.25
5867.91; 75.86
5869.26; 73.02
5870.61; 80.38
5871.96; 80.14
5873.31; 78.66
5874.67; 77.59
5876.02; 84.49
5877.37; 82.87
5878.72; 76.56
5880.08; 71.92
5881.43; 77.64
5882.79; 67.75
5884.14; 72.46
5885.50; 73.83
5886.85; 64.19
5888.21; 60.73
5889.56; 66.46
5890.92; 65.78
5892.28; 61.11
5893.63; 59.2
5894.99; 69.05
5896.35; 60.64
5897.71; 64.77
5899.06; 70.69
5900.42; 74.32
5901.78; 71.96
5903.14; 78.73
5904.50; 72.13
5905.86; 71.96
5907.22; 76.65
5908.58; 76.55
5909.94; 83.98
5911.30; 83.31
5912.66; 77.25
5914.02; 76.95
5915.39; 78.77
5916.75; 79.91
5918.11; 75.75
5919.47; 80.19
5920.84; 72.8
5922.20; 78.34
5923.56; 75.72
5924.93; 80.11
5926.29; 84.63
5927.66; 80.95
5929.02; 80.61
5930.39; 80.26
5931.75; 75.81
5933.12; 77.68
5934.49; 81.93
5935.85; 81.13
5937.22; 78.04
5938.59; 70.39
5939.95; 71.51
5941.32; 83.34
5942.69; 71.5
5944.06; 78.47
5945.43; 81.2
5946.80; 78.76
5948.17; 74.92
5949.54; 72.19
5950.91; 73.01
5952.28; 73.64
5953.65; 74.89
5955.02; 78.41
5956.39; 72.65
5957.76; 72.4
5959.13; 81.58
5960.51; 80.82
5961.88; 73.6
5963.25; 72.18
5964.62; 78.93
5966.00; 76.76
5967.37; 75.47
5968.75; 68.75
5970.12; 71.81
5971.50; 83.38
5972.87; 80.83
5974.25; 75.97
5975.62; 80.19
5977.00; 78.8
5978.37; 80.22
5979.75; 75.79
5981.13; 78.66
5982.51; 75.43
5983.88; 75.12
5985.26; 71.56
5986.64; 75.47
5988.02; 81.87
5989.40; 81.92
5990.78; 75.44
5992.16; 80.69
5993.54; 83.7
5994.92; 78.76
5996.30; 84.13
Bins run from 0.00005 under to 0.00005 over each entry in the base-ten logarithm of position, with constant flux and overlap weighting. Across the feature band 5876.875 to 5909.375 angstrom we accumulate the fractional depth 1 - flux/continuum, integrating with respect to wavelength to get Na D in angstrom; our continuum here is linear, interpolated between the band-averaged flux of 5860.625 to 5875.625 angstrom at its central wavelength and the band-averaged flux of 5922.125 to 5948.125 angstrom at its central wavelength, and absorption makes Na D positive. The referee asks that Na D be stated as 3.1 angstrom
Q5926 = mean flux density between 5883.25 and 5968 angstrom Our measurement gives 74.9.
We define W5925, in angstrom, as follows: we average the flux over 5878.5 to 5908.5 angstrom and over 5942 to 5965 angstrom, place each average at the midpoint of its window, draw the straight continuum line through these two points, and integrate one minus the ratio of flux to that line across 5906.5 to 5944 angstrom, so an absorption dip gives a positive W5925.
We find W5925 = -2.8 angstrom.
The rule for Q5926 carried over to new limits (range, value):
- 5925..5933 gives 80.2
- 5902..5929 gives 78.1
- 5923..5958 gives 77.1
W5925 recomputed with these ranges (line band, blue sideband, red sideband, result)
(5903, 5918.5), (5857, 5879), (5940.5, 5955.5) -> -0.16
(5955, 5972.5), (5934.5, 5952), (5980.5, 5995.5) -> 0.28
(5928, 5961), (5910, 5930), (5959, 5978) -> 0.49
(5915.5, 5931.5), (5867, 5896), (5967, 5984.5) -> -0.98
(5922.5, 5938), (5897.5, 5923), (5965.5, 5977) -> -0.64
